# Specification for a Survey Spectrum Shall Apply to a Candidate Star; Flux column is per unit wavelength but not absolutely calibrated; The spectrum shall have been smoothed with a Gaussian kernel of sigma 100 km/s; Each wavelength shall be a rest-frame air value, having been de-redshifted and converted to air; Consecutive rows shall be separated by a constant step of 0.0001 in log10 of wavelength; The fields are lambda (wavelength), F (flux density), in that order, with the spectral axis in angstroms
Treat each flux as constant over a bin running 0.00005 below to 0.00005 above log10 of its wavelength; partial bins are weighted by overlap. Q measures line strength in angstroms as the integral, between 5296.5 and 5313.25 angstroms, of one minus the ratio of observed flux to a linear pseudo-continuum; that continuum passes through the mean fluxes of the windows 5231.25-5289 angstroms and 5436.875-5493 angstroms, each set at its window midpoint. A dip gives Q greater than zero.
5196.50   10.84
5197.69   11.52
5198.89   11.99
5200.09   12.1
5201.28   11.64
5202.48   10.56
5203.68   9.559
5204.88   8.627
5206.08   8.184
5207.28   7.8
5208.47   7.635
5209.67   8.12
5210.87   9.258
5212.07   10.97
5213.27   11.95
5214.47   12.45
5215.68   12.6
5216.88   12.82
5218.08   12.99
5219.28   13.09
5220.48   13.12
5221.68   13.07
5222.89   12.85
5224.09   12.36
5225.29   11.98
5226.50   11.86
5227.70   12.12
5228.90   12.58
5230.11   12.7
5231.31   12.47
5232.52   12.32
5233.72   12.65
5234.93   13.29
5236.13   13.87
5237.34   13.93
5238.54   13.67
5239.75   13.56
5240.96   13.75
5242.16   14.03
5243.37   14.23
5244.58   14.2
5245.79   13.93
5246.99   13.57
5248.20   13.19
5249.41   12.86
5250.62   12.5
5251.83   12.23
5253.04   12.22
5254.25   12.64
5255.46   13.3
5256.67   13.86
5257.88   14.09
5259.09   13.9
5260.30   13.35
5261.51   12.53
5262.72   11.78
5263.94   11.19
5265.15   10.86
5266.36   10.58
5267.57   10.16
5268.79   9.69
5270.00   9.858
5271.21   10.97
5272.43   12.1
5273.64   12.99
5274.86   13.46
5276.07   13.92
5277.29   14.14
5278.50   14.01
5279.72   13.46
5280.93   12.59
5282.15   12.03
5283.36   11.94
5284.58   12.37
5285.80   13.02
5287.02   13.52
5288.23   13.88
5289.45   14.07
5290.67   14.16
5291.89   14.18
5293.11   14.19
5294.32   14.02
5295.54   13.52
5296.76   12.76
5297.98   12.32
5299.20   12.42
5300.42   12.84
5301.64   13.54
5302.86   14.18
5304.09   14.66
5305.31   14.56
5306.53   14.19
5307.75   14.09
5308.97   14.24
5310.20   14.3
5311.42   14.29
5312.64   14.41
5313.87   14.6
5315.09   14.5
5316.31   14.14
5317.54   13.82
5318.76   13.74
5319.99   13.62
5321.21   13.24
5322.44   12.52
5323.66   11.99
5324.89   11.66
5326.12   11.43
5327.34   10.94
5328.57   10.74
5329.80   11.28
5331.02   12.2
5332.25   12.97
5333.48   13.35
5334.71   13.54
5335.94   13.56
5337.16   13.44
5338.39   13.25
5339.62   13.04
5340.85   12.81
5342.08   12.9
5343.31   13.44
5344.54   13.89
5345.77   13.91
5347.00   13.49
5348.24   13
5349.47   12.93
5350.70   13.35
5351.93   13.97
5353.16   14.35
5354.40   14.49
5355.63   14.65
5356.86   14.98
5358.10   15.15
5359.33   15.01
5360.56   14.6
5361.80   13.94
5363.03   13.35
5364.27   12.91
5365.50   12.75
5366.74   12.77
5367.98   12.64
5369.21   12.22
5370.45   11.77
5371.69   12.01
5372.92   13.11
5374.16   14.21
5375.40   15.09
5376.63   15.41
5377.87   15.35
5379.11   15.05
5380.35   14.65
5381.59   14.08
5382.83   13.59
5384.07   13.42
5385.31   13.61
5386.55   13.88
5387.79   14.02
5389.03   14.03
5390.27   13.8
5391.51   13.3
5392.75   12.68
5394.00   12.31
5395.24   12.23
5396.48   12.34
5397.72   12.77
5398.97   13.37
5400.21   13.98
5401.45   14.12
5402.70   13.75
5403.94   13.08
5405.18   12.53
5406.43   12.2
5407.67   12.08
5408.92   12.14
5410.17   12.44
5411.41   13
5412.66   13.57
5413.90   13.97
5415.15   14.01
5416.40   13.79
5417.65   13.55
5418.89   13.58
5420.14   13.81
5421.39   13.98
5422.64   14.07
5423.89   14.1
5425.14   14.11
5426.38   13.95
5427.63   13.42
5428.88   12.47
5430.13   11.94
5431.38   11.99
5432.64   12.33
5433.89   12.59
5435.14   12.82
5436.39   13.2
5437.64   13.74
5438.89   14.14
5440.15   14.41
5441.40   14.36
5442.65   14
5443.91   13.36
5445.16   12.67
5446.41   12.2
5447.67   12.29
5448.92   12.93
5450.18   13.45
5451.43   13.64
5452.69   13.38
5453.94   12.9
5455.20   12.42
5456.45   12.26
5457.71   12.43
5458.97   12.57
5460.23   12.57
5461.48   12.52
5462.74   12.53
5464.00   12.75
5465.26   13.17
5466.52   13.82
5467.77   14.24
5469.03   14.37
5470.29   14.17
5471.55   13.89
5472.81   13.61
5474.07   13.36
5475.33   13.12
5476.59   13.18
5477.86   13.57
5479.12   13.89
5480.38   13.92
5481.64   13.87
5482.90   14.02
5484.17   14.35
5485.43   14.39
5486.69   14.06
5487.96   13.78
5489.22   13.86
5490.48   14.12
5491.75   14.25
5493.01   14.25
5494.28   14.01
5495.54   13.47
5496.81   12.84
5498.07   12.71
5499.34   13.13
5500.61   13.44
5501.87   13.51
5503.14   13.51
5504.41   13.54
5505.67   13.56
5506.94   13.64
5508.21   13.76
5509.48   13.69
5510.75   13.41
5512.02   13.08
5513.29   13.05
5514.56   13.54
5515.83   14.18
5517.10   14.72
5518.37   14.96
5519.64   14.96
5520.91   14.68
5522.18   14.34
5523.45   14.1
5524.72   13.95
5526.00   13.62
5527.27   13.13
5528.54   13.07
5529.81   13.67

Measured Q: -1.1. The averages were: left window 12.8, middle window 13.8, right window 13.5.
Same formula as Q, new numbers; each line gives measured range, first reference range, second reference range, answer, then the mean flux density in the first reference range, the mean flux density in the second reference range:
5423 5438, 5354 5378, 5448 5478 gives 0.4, 13.8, 13.2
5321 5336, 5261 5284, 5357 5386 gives 1.0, 12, 13.8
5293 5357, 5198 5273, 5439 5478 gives -4.3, 12.1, 13.2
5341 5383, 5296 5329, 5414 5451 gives -1.4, 13.3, 13.4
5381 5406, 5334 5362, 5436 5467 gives 0.3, 13.8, 13.1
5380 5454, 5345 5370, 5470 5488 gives 2.4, 13.7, 13.8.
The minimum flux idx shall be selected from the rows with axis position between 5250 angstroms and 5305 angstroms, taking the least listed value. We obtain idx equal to 9.69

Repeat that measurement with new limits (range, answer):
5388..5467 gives 11.94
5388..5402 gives 12.23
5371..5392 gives 12.01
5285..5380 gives 10.74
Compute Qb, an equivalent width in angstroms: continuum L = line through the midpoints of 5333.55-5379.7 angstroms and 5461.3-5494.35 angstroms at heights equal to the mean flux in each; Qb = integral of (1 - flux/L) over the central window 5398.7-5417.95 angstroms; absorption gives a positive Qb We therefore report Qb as 0.7 angstroms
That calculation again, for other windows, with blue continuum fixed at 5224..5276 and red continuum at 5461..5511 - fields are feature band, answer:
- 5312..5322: -0.8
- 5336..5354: -0.5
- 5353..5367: -1.1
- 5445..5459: 0.7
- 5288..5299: -0.7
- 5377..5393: -1.0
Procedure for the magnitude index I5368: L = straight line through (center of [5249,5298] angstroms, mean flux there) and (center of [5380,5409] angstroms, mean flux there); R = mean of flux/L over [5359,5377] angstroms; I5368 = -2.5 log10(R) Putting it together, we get -0.02 mag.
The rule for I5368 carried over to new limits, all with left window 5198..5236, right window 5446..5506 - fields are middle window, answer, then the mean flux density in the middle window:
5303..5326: -0.13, 13.8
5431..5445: -0.02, 13.4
